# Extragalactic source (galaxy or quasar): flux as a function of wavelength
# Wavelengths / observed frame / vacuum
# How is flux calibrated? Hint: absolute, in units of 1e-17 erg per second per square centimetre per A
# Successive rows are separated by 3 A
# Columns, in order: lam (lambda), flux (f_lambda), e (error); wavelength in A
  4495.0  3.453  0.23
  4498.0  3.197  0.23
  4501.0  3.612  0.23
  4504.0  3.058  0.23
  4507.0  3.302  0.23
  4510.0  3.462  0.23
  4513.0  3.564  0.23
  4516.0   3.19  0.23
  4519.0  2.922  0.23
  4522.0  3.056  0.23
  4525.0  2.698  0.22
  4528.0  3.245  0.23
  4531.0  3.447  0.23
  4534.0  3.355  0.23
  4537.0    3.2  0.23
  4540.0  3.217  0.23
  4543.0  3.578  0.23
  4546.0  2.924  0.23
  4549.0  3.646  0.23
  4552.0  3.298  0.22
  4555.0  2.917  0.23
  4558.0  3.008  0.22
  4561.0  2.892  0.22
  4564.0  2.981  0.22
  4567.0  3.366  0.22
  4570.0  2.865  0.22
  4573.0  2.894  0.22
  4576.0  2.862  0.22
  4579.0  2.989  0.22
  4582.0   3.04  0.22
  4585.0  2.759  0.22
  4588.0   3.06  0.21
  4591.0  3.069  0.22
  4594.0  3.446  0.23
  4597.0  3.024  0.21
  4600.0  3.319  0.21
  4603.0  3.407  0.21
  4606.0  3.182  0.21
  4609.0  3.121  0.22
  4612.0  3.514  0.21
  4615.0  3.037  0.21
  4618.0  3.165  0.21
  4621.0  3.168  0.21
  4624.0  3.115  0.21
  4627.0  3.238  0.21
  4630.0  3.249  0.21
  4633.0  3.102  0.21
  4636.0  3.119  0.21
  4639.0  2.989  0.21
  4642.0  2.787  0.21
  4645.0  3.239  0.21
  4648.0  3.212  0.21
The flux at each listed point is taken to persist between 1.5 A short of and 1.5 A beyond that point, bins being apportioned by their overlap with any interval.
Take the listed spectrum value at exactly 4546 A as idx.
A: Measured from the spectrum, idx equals 2.924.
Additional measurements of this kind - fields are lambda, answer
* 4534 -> 3.355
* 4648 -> 3.212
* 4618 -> 3.165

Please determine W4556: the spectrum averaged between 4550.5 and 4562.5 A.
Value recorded 3.03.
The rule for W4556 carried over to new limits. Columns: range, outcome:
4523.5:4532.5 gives 3.13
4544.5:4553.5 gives 3.29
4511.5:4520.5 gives 3.23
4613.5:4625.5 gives 3.12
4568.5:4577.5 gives 2.87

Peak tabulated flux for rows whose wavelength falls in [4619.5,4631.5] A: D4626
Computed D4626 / 3.249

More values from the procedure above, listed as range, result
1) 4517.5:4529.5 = 3.245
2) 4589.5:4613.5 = 3.514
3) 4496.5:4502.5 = 3.612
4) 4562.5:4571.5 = 3.366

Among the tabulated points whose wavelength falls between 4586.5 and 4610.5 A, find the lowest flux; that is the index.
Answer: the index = 3.024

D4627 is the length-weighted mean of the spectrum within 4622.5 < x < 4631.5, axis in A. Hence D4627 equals 3.2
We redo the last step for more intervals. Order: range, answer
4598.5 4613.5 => 3.31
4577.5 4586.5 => 2.93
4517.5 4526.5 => 2.89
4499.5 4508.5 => 3.32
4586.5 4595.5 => 3.19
